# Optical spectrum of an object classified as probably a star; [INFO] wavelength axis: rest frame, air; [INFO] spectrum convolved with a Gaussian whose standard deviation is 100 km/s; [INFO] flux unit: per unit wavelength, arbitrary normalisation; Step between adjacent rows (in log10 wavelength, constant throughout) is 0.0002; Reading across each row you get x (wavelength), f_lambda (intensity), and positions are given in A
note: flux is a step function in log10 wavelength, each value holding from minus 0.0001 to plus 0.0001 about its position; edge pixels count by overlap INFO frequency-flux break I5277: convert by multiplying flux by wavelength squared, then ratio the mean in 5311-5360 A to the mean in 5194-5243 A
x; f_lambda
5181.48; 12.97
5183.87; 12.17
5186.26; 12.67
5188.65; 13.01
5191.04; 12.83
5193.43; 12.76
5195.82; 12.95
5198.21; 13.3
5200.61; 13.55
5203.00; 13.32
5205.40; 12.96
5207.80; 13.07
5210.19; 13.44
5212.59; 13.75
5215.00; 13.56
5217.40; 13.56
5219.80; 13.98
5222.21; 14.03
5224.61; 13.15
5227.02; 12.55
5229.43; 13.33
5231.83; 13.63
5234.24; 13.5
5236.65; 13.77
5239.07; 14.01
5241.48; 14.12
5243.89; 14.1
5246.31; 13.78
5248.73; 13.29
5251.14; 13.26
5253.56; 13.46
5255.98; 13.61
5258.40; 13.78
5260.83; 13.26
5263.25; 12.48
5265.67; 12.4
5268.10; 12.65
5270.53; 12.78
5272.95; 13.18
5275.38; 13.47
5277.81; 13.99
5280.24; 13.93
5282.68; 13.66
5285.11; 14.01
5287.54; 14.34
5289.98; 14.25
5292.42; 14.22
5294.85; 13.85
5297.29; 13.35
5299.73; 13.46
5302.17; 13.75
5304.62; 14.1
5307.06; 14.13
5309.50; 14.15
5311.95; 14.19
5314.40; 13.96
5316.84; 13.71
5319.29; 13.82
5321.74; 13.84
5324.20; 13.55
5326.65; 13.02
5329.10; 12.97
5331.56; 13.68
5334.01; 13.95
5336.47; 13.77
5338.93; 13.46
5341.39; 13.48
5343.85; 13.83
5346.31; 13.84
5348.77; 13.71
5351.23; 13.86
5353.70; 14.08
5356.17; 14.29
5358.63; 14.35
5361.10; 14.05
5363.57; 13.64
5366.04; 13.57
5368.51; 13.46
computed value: 1.1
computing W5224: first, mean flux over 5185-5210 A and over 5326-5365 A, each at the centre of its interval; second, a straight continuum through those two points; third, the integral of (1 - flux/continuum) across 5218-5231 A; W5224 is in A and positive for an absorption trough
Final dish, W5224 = -0.2 A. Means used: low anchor 13.1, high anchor 13.8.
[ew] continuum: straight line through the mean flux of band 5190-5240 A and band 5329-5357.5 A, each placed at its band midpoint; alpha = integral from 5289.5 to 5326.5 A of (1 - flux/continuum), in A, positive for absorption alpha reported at -0.5 A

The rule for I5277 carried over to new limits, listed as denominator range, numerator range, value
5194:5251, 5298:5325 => 1.06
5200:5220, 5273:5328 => 1.07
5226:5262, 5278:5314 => 1.05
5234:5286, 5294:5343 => 1.04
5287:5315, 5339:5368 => 1.01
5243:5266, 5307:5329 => 1.05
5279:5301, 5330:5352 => 1.01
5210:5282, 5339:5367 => 1.07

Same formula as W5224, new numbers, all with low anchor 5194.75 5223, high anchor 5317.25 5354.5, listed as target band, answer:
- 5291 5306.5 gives -0.2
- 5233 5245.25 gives -0.4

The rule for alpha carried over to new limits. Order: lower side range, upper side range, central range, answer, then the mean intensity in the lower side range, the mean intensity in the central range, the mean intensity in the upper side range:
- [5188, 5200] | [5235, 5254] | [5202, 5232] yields -0.2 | 13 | 13.4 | 13.7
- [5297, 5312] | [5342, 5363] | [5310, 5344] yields 0.6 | 13.9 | 13.7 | 14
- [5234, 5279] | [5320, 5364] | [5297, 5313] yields -0.4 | 13.4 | 13.9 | 13.7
